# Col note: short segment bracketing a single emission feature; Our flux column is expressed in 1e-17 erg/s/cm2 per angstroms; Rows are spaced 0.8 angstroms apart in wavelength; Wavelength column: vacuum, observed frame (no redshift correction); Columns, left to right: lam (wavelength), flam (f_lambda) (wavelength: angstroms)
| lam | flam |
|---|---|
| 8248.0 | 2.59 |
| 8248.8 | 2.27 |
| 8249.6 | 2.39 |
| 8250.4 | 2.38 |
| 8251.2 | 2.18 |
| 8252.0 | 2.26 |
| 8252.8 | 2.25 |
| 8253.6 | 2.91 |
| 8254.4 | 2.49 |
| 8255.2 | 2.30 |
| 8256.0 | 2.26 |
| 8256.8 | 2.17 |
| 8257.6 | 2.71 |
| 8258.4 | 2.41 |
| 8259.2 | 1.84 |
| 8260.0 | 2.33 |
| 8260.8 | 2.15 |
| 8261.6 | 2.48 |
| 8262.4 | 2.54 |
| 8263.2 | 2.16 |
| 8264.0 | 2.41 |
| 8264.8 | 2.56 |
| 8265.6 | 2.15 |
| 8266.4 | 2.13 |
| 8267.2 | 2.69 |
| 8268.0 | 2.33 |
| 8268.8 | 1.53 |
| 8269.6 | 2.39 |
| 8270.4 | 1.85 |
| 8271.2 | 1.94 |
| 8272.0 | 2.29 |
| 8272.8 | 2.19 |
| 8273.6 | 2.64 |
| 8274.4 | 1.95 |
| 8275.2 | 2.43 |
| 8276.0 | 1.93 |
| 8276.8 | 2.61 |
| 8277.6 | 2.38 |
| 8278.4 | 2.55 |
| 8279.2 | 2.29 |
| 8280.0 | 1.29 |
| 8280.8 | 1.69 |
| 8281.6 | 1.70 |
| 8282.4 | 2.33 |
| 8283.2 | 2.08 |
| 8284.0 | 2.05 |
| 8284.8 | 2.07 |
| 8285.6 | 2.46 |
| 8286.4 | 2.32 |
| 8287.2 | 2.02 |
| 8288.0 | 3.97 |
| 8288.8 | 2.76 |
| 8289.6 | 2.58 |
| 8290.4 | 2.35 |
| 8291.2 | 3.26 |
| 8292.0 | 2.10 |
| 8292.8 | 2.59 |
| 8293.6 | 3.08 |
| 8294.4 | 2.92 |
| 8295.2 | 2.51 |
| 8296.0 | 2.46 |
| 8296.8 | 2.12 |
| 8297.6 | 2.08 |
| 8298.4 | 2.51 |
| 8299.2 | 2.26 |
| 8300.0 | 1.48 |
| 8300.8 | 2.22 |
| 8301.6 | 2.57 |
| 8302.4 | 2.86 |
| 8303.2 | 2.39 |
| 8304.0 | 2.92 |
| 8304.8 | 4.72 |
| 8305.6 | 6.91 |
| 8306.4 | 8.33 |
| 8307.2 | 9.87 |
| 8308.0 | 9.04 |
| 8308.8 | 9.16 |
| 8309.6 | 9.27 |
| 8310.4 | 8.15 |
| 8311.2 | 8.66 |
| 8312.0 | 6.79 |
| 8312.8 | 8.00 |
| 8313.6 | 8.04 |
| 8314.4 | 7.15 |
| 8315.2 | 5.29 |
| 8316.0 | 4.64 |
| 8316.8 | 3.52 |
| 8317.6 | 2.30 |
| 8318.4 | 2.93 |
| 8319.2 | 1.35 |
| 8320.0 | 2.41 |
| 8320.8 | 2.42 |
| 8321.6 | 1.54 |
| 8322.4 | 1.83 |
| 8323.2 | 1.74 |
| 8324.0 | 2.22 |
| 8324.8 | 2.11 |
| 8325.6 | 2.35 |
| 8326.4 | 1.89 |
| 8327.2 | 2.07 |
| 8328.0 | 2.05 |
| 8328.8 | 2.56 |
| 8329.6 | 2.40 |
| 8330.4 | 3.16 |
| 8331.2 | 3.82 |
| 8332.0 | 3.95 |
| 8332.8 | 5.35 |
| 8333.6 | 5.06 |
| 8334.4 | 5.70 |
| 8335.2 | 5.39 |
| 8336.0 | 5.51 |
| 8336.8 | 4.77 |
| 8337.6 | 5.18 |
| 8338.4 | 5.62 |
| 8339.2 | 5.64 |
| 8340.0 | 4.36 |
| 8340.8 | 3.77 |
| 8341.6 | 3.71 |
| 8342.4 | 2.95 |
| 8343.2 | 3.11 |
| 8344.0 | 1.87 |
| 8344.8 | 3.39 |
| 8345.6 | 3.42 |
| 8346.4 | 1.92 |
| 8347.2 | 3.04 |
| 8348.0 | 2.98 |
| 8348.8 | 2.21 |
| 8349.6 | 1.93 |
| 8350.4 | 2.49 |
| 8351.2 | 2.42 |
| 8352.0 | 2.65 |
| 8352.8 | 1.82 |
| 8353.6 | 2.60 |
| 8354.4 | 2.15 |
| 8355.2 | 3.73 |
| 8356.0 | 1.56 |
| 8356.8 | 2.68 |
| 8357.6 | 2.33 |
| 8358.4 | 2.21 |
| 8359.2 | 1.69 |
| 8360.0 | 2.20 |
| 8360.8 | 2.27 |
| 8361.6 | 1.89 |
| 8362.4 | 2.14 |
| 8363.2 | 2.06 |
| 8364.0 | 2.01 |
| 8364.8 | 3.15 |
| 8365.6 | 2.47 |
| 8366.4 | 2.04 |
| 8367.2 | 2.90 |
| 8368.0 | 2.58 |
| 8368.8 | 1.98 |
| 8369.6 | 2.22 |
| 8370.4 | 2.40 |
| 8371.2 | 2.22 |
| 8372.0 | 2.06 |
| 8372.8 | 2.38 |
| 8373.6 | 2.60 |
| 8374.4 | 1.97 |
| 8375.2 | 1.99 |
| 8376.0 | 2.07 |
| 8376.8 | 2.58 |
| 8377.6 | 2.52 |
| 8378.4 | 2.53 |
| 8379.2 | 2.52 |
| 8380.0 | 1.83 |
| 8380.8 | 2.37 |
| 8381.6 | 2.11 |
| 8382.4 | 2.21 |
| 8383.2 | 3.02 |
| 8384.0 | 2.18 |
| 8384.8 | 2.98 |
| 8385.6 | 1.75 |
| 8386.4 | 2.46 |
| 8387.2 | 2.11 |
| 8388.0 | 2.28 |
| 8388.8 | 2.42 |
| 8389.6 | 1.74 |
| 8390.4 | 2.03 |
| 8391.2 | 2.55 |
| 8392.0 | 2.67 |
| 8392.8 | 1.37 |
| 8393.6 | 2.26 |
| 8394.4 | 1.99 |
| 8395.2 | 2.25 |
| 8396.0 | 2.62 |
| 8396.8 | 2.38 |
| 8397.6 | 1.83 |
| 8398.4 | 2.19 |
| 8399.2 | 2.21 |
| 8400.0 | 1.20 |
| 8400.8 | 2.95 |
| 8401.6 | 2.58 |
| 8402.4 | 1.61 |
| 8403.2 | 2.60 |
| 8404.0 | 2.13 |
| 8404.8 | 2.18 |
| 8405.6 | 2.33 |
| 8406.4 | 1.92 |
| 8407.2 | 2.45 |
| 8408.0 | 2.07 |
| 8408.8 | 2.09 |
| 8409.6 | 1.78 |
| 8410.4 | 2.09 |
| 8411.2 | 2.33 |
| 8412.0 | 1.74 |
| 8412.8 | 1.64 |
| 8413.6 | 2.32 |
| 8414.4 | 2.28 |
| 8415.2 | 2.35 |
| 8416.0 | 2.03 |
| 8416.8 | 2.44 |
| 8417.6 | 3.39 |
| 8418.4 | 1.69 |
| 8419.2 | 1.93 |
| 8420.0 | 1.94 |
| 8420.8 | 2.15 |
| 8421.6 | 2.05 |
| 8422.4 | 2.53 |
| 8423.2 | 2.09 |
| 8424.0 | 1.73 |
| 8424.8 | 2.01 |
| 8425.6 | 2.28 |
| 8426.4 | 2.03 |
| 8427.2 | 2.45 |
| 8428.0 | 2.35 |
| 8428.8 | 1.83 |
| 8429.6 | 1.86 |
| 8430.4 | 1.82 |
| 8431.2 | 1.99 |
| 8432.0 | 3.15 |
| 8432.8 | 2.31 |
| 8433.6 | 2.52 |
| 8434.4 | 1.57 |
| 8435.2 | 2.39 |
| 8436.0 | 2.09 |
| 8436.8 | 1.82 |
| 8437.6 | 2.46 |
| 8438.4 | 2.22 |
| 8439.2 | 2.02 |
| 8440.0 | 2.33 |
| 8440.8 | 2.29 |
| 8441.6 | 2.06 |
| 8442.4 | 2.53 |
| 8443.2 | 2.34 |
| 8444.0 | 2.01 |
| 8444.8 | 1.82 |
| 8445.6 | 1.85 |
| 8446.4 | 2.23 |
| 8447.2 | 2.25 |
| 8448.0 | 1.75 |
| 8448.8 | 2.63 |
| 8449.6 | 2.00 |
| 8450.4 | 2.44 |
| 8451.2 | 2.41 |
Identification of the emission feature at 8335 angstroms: [N II]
